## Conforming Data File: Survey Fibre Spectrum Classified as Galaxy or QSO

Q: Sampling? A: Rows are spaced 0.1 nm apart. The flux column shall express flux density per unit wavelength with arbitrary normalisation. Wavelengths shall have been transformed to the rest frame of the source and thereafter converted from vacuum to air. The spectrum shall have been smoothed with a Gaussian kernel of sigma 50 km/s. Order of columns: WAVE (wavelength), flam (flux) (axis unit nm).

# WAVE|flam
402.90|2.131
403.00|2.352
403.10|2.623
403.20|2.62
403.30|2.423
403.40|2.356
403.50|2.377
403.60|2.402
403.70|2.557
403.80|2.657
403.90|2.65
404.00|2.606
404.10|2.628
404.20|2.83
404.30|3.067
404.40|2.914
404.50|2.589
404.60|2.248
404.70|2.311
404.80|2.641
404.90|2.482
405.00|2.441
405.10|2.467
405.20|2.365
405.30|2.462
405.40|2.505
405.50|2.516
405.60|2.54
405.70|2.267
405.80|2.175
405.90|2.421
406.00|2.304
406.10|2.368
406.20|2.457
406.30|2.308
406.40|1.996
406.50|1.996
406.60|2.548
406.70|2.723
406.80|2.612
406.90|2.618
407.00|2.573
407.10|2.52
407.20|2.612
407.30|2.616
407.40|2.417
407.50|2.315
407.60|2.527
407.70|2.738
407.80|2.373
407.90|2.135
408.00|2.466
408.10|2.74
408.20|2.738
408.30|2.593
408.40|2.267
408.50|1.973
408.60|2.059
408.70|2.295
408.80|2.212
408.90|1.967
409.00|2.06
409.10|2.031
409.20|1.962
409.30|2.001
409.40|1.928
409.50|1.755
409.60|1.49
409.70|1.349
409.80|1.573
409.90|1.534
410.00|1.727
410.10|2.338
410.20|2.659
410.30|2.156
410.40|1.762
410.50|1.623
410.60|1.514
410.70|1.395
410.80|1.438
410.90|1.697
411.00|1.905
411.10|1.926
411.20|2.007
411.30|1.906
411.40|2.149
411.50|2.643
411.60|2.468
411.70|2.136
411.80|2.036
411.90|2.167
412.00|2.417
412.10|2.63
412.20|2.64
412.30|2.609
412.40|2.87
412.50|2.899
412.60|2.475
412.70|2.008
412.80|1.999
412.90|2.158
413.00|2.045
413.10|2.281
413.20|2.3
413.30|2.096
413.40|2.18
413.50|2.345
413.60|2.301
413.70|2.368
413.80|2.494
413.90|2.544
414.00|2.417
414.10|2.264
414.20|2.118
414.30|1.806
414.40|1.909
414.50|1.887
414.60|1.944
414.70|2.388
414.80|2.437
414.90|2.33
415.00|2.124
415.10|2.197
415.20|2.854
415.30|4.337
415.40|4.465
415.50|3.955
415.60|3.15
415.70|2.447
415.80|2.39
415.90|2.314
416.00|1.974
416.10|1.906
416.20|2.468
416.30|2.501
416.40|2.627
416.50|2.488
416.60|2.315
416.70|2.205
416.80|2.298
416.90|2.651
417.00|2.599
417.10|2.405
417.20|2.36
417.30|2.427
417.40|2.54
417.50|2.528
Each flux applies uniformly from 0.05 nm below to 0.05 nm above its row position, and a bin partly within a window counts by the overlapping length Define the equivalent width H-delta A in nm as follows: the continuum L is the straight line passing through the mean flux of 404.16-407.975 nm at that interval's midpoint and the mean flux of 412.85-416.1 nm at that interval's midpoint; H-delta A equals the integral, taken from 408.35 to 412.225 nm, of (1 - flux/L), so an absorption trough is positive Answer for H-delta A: 0.74 nm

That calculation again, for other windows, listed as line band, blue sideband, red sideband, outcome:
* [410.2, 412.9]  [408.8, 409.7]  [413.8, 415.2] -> -0.14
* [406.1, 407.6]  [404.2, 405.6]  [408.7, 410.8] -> -0.12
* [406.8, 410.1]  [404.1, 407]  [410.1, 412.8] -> 0.18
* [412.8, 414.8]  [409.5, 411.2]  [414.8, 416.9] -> 0.10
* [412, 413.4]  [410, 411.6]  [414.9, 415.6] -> 0.06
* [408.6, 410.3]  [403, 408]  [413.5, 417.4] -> 0.37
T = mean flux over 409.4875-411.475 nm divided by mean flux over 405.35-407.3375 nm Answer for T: 0.74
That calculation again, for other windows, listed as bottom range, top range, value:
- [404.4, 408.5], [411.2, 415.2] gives 0.93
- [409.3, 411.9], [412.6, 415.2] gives 1.17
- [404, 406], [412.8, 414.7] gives 0.87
